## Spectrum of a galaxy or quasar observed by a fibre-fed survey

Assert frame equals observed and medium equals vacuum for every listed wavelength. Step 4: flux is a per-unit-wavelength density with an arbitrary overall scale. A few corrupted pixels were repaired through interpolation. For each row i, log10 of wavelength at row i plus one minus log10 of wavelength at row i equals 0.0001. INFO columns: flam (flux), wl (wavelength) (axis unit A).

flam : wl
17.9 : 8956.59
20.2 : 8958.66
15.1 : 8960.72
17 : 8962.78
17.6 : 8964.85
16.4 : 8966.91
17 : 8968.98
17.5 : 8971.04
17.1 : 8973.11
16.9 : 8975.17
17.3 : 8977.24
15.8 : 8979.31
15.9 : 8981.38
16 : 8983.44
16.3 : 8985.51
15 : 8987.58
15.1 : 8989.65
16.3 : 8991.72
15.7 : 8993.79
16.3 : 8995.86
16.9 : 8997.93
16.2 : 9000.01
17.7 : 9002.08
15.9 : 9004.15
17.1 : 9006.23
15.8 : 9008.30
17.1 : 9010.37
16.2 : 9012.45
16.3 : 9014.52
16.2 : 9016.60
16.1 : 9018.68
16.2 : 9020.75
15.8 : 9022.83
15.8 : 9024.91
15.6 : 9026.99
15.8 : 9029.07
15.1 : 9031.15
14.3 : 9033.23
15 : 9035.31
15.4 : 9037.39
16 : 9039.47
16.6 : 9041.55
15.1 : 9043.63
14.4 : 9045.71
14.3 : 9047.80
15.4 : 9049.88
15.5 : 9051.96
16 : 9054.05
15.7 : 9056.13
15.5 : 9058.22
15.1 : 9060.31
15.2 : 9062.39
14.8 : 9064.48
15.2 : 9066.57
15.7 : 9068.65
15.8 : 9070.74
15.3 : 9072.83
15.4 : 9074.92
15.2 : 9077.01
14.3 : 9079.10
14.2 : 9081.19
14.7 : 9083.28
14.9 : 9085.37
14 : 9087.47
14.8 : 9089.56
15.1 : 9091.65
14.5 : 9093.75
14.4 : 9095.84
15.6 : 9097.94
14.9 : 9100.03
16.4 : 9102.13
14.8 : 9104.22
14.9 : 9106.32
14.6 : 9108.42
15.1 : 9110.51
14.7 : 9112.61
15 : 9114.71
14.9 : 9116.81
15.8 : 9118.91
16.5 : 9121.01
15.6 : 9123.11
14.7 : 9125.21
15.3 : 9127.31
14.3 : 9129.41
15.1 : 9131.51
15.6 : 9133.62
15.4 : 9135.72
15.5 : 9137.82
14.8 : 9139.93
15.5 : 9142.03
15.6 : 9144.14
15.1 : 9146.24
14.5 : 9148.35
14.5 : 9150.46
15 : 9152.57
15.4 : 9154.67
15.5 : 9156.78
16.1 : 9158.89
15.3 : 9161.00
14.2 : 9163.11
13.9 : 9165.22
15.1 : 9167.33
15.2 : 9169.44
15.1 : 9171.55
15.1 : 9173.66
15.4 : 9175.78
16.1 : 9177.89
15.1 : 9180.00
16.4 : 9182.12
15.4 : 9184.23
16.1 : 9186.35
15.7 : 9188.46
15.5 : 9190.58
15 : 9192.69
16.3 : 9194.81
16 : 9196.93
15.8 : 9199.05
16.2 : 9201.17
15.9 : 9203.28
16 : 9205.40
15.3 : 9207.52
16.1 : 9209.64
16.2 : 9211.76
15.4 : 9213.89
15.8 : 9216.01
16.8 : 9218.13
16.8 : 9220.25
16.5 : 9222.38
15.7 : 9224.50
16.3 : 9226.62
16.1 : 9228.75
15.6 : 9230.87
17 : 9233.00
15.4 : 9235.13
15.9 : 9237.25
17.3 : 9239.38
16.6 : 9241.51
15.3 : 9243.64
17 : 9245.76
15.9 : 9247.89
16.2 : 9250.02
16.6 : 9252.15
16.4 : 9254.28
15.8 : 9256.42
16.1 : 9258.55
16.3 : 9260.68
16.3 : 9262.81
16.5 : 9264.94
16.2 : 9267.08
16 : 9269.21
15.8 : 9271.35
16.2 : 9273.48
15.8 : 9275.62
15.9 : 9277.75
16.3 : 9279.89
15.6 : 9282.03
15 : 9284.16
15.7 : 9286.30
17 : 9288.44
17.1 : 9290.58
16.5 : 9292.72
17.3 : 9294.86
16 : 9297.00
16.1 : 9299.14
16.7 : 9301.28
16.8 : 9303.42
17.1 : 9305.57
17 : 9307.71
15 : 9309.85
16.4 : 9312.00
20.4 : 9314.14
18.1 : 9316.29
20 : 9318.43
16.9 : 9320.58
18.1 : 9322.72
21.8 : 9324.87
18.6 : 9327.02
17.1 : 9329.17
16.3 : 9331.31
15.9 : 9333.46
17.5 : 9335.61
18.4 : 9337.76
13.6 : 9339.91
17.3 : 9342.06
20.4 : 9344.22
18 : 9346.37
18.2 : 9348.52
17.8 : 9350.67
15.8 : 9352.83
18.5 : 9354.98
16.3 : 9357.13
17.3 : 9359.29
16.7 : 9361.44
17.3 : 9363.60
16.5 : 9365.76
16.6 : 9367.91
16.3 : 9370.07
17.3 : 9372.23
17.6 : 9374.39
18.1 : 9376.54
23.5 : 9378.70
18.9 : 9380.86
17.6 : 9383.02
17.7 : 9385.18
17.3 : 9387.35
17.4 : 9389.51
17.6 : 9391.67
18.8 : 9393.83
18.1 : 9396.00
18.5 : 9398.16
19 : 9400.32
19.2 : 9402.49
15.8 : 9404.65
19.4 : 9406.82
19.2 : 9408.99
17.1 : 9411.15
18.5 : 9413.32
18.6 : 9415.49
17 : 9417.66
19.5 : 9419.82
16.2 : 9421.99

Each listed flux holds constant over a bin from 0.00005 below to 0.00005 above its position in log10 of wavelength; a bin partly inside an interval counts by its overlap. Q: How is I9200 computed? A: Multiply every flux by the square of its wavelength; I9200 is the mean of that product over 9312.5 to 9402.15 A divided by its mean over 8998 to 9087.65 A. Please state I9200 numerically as 1.2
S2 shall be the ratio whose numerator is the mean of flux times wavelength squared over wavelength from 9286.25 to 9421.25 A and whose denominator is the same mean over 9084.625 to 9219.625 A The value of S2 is 1.2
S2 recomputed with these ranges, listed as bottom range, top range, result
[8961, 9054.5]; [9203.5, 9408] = 1.13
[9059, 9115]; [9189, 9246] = 1.10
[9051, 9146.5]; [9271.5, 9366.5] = 1.18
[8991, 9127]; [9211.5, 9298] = 1.09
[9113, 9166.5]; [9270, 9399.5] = 1.19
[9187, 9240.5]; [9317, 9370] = 1.12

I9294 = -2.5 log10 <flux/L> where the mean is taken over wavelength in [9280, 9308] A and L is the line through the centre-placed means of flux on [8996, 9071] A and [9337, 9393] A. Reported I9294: 0.05 mag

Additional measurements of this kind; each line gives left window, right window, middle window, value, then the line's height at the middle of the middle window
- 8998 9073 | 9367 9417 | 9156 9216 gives 0.08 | 16.8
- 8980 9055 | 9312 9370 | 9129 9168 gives 0.10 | 16.6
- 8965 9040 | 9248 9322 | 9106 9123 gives 0.08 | 16.3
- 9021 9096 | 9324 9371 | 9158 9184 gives 0.05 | 16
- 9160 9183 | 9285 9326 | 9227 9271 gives 0.01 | 16.4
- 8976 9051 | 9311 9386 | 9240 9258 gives 0.06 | 17.2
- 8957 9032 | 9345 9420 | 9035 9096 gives 0.11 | 16.7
